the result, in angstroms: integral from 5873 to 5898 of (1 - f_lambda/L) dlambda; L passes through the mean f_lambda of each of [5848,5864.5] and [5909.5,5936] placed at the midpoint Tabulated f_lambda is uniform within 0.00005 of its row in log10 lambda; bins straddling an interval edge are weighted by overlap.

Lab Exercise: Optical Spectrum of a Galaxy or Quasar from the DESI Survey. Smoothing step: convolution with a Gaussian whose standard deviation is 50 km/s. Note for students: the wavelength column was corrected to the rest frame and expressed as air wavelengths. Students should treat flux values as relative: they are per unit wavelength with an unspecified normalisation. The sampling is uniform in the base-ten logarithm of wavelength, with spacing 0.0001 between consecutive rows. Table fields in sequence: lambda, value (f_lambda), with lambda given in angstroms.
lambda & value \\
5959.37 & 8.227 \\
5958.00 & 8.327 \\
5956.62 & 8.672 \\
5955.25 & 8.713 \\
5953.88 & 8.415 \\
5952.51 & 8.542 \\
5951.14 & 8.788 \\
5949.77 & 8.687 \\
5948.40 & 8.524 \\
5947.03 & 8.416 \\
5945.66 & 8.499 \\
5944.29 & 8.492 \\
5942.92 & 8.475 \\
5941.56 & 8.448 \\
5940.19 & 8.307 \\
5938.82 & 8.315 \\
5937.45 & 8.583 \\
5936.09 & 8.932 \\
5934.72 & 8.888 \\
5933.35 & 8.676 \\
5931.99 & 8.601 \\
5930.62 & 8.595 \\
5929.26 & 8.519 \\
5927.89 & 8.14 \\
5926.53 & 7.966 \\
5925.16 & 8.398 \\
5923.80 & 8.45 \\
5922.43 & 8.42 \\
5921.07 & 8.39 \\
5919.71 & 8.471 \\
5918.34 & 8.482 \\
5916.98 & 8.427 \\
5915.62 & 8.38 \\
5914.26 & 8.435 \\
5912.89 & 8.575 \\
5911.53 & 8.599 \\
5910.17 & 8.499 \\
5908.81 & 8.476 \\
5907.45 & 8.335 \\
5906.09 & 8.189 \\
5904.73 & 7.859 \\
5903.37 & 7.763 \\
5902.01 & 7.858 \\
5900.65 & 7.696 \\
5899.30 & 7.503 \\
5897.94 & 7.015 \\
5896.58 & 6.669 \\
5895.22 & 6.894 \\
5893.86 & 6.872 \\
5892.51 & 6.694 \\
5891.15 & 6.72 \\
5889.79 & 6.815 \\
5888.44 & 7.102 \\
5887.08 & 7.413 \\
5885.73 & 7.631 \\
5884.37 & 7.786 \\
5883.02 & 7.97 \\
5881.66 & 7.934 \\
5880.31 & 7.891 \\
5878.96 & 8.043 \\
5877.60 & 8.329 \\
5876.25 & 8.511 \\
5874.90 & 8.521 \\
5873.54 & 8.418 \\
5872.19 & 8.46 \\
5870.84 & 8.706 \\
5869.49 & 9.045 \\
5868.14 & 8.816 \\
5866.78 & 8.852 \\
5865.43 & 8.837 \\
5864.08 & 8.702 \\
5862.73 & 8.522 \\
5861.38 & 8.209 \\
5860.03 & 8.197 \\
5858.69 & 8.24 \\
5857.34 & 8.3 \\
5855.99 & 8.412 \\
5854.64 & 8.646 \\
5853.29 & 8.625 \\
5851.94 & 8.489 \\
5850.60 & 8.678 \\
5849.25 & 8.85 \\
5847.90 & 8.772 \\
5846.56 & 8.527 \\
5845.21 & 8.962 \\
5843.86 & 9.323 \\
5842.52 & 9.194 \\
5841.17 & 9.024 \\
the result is 2.8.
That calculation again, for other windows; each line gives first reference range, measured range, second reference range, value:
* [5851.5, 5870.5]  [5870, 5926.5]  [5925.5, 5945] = 3.9 angstroms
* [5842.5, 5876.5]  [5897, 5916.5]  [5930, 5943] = 1.2 angstroms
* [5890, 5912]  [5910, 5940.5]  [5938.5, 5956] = -1.6 angstroms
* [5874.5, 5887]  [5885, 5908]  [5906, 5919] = 2.5 angstroms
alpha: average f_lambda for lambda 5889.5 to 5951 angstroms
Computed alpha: 8.15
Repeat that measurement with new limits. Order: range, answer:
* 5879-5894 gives 7.4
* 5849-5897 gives 8.08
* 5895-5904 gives 7.36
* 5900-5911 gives 8.09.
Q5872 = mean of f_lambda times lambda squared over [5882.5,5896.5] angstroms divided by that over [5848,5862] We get 0.9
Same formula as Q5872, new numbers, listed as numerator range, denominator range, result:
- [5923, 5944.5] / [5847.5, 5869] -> 1.02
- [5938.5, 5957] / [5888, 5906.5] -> 1.20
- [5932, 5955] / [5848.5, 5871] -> 1.03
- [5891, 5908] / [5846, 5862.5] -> 0.88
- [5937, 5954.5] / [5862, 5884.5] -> 1.03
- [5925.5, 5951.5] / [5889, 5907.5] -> 1.18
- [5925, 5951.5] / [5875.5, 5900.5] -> 1.16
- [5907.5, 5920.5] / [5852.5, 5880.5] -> 1.01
